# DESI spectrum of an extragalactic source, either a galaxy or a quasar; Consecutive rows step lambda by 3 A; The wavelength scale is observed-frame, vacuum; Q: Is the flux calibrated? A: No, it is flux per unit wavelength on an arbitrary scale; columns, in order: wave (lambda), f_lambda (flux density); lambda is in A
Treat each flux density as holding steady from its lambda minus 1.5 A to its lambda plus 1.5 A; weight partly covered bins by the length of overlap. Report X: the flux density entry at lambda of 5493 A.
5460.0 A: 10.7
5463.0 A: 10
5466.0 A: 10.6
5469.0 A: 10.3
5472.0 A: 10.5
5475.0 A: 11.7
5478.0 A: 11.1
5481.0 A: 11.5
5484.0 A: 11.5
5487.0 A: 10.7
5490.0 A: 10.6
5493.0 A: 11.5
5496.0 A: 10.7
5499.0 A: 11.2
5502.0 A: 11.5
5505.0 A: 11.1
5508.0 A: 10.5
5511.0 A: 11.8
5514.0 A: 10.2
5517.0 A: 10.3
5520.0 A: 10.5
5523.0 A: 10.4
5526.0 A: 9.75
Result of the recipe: 11.5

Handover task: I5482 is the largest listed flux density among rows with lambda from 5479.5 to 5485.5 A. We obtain 11.5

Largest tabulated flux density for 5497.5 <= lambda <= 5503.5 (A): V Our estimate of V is 11.5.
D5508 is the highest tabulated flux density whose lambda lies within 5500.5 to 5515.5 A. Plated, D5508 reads 11.8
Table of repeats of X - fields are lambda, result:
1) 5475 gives 11.7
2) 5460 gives 10.7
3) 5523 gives 10.4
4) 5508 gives 10.5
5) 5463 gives 10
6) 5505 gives 11.1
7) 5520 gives 10.5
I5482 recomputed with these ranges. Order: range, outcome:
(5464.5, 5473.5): 10.6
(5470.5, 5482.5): 11.7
